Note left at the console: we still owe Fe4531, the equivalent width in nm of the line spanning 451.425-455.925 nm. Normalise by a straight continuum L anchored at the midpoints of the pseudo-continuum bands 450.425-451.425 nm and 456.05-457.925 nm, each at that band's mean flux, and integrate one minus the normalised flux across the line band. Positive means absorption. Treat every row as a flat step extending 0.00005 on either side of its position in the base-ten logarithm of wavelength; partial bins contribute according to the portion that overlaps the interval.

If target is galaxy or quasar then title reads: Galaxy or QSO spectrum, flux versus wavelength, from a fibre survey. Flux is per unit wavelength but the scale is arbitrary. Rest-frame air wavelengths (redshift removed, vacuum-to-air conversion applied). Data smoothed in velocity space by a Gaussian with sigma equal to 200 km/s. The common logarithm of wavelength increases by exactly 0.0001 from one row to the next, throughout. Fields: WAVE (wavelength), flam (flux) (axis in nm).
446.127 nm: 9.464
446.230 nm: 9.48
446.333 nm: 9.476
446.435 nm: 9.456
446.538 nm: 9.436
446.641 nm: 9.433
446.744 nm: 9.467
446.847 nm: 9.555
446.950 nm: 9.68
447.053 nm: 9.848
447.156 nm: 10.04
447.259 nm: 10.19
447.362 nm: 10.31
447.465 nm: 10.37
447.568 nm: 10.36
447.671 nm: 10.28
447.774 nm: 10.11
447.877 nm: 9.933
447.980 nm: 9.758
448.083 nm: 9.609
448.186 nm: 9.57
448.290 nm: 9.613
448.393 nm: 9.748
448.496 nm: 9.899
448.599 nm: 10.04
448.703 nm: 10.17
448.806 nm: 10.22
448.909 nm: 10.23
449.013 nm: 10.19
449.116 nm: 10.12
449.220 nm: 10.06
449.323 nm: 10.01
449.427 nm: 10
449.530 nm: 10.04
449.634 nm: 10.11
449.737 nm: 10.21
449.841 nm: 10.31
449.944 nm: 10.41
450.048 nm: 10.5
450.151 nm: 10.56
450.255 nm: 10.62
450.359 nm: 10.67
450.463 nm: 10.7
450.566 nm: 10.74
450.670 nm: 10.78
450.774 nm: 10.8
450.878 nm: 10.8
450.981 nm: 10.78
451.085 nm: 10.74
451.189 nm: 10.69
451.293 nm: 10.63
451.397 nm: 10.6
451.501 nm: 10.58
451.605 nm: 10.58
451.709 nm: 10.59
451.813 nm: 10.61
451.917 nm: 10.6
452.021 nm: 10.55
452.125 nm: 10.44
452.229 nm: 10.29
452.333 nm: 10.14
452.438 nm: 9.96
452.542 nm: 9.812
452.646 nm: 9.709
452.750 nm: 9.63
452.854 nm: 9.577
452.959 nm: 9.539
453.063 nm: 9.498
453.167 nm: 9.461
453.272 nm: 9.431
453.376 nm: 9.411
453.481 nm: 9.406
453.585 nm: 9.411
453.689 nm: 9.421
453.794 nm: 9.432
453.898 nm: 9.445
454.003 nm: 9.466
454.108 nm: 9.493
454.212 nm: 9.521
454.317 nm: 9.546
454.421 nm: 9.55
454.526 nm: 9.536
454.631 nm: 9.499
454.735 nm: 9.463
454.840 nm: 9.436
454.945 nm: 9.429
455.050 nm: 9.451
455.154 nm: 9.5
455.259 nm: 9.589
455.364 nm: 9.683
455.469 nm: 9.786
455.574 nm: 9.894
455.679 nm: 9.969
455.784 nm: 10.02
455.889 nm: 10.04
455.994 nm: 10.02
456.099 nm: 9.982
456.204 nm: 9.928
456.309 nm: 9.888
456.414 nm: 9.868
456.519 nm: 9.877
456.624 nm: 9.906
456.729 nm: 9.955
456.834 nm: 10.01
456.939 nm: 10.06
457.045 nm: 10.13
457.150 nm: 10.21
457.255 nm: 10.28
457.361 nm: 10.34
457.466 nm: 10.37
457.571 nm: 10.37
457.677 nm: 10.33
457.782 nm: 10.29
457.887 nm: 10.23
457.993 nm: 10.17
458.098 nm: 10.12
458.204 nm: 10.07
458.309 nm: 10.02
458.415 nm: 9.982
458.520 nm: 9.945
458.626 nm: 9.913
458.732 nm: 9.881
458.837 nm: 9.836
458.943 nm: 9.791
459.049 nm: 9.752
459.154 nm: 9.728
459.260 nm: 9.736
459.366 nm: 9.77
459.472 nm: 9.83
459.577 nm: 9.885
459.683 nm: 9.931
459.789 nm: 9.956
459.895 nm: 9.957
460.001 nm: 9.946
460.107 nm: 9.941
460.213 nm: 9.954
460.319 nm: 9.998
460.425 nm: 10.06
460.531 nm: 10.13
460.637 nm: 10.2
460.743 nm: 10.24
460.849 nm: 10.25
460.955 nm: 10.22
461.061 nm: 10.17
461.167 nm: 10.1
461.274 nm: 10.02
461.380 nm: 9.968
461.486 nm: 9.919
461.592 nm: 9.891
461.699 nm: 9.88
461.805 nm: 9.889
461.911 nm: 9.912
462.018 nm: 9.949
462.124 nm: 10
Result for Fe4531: 0.291 nm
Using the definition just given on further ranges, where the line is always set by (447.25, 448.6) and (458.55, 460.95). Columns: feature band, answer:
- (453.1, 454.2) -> 0.058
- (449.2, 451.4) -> -0.114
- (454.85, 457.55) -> 0.008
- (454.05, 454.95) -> 0.042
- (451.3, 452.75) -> -0.052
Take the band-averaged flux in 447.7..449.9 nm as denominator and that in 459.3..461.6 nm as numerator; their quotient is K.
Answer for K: 1.00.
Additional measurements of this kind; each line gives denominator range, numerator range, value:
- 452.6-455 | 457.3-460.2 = 1.05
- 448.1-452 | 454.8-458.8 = 0.96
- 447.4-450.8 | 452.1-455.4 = 0.94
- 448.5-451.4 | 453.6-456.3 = 0.93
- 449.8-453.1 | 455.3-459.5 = 0.96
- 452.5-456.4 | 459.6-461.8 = 1.04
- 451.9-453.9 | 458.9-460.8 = 1.02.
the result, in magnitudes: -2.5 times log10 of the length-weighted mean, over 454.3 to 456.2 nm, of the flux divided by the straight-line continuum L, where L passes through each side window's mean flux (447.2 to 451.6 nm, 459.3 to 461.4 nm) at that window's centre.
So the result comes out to 0.049 mag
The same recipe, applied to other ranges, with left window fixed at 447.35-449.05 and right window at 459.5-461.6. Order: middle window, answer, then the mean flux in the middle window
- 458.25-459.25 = 0.02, 9.87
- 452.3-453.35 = 0.04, 9.66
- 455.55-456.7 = 0.01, 9.95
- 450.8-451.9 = -0.07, 10.7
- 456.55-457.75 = -0.02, 10.2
